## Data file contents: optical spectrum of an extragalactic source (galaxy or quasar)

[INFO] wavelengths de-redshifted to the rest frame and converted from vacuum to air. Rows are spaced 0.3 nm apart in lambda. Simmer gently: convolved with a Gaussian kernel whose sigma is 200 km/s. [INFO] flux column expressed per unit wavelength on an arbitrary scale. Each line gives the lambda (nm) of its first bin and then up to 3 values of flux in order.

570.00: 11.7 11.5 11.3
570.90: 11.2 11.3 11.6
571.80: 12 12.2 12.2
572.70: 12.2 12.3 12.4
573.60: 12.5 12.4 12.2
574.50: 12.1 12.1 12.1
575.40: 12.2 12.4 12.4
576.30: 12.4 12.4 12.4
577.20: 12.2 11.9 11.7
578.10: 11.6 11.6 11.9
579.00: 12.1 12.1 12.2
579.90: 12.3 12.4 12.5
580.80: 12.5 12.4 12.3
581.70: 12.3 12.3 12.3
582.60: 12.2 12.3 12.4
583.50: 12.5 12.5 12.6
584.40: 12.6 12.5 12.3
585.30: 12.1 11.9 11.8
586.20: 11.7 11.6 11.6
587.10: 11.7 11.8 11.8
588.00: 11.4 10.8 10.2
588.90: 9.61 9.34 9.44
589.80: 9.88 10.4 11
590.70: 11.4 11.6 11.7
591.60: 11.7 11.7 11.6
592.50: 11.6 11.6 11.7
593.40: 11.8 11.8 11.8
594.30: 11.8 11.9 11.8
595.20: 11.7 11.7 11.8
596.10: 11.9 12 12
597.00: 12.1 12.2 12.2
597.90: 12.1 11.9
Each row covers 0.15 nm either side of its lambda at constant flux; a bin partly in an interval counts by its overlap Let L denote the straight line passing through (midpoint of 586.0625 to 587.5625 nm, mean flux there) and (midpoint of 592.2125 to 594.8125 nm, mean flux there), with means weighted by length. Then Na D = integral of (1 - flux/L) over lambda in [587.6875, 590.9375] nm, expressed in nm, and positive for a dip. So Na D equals 0.35 nm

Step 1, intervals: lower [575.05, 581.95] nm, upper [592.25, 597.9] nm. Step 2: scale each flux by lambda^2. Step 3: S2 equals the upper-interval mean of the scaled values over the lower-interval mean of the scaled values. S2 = 1.0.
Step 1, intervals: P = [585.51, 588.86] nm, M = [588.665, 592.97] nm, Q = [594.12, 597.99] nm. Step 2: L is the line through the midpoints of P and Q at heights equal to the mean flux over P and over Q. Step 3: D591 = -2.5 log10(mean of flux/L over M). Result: 0.07 mag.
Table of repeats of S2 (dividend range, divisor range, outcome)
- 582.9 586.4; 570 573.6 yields 1.08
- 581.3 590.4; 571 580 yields 0.99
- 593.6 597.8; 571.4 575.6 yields 1.05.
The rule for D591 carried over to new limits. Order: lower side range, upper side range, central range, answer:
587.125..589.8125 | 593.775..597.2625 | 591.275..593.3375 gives -0.037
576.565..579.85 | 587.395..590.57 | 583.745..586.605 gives -0.108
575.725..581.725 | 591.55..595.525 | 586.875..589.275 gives 0.095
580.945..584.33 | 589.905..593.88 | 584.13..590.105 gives 0.064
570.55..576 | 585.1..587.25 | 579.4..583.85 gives -0.042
